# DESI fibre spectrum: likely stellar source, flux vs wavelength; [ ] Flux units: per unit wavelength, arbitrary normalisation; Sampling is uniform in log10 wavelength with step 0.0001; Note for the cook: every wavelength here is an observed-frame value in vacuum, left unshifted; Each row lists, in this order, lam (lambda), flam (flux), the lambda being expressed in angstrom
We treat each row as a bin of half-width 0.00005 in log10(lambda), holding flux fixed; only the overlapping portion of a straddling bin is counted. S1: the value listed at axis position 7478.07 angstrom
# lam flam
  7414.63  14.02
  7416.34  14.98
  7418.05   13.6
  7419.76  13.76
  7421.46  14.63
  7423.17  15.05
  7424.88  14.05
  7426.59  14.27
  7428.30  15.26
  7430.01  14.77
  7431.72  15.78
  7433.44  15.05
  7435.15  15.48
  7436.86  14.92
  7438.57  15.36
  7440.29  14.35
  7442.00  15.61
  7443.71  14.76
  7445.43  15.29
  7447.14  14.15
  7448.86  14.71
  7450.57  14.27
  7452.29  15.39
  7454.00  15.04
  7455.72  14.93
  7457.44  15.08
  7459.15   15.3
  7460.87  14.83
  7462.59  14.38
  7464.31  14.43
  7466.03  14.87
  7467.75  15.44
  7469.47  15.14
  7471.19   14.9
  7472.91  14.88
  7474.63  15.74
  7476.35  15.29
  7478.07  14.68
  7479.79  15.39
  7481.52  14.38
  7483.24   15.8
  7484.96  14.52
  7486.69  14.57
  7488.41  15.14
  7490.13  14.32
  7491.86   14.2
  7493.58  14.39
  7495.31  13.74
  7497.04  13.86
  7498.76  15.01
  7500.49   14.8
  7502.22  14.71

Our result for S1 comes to 14.68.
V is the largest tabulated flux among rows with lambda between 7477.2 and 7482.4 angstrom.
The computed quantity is 15.39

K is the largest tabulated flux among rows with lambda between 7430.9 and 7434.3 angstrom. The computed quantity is 15.78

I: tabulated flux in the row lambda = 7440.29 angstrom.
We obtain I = 14.35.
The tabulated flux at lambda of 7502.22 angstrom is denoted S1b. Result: 14.71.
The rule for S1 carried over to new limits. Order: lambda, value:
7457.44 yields 15.08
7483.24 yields 15.8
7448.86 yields 14.71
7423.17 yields 15.05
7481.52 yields 14.38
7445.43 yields 15.29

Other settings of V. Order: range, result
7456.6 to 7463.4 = 15.3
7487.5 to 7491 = 15.14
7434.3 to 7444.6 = 15.61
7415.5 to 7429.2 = 15.26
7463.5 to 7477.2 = 15.74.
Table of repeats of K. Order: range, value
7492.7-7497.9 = 14.39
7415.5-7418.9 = 14.98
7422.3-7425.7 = 15.05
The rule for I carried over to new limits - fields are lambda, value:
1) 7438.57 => 15.36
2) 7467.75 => 15.44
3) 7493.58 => 14.39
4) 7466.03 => 14.87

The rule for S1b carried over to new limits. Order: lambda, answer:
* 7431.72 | 15.78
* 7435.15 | 15.48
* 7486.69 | 14.57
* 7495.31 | 13.74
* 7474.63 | 15.74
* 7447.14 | 14.15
